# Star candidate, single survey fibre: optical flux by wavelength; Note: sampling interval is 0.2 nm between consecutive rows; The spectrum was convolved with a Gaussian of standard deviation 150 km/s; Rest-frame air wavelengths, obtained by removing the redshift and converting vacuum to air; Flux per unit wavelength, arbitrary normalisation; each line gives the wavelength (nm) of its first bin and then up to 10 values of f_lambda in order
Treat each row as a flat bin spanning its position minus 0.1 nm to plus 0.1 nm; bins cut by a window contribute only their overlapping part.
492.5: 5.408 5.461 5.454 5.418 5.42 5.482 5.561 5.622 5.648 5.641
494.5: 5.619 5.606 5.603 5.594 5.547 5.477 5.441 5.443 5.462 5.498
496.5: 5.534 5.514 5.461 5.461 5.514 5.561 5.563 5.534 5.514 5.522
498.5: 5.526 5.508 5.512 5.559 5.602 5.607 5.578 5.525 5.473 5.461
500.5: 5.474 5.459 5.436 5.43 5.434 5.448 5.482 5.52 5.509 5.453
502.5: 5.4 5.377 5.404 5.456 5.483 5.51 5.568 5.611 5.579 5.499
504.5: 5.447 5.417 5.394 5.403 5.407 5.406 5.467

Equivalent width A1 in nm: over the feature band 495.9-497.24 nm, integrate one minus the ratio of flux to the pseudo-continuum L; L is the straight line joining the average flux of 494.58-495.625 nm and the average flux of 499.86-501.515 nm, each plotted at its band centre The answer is 0.01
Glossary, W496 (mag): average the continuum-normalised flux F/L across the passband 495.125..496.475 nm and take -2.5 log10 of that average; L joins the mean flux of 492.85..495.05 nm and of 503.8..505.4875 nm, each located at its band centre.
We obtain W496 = 0.01 mag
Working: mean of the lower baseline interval 5.56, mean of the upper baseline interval 5.47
